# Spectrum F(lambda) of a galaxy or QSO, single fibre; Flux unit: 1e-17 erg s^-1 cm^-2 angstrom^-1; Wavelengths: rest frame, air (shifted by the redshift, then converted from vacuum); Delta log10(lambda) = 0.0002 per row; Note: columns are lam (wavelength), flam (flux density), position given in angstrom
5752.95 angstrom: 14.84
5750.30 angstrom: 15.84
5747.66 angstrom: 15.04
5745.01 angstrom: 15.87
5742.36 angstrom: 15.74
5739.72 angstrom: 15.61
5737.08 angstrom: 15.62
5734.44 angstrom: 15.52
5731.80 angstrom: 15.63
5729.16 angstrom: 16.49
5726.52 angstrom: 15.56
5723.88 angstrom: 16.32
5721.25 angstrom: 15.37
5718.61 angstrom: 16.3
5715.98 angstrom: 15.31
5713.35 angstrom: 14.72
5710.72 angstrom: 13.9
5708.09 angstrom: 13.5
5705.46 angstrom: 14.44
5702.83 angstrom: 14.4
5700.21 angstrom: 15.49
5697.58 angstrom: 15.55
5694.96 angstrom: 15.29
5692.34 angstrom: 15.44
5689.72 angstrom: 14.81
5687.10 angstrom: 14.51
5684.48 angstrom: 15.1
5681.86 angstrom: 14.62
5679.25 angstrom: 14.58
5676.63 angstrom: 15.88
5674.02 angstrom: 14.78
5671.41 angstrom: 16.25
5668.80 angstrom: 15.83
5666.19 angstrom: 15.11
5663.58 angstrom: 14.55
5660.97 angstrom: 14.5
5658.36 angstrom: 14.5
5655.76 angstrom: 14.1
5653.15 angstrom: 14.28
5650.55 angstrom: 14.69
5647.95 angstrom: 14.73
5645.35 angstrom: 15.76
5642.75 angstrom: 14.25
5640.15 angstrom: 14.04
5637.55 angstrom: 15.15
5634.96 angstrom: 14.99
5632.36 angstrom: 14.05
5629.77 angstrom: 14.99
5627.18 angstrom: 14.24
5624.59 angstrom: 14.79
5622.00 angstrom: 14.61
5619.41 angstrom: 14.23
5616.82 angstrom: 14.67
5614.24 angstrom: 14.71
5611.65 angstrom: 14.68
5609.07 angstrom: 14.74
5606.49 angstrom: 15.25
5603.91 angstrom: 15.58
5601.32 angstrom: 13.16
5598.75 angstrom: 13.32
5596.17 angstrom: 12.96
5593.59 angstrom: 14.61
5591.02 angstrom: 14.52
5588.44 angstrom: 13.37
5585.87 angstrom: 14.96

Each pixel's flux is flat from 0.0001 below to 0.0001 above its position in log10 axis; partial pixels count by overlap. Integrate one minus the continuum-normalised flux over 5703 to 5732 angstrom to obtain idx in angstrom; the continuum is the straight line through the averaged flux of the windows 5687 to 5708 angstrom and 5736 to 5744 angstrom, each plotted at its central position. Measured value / 0.19 angstrom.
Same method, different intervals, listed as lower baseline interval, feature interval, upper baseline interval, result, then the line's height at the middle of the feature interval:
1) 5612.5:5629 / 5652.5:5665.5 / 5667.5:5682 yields 0.6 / 15.1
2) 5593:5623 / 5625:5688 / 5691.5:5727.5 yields -0.4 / 14.7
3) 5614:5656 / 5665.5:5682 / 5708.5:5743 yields -0.4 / 15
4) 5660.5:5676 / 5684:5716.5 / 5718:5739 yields 1.6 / 15.6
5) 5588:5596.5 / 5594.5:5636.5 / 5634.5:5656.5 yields -0.4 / 14.3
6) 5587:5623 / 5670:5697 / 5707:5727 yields -0.5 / 14.9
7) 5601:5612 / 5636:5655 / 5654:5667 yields -0.1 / 14.6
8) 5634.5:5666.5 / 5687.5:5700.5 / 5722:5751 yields 0.0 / 15.2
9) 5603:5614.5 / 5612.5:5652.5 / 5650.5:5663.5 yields 0.1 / 14.7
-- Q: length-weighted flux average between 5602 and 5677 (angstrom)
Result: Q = 14.8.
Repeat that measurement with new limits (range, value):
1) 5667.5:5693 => 15.2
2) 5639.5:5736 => 15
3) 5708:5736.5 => 15.4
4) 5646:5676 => 14.9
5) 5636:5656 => 14.7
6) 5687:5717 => 14.8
